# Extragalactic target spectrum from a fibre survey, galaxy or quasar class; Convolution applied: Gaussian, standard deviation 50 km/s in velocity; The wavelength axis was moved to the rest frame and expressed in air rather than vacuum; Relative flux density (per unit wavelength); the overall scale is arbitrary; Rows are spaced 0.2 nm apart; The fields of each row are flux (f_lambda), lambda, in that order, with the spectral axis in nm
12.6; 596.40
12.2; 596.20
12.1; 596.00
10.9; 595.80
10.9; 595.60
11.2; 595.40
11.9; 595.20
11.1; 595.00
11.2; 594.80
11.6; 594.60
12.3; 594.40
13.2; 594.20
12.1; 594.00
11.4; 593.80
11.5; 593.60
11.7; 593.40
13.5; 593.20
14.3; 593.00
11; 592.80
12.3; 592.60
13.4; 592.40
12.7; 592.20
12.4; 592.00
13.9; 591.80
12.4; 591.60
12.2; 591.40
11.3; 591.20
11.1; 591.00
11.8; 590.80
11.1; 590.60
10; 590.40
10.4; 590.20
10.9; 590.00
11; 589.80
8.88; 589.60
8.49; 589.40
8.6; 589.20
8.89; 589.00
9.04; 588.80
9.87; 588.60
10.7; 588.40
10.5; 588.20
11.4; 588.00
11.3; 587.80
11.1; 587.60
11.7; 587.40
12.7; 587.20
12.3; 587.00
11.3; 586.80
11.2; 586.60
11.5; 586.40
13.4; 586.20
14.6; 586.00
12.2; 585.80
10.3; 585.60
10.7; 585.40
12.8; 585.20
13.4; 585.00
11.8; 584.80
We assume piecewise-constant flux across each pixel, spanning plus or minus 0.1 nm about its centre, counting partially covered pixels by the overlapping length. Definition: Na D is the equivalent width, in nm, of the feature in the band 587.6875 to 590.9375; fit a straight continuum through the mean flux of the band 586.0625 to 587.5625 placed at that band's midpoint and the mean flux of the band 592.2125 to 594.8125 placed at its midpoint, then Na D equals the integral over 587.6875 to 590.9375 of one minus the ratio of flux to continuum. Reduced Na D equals 0.52 nm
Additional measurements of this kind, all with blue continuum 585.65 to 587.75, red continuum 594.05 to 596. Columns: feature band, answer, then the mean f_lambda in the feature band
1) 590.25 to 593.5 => -0.096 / 12.2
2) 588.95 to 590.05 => 0.234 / 9.42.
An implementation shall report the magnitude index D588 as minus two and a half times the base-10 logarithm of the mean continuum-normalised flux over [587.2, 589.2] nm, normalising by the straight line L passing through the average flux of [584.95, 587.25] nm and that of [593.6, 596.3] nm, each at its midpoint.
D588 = 0.15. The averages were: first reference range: 12.2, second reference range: 11.7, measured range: 10.5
